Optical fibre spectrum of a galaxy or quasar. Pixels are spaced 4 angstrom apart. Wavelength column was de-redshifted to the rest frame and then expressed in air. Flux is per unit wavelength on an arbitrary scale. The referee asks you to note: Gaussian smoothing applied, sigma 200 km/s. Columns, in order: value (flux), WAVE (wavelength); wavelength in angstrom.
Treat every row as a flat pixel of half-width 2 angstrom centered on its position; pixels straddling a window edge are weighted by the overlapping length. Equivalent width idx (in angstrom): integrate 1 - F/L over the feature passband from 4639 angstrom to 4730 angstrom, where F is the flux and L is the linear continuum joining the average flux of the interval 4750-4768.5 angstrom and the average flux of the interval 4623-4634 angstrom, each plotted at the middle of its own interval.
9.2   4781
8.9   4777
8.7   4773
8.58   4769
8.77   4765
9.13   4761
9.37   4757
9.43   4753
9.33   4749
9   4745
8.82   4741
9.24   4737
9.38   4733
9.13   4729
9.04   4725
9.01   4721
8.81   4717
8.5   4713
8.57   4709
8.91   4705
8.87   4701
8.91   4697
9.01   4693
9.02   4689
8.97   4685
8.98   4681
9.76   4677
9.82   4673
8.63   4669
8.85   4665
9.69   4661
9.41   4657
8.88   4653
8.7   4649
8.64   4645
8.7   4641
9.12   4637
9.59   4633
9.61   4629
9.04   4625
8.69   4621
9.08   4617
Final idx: 2.9 angstrom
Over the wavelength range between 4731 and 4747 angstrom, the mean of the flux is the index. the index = 9.11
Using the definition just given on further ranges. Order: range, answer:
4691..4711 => 8.85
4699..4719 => 8.73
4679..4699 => 8.98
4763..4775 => 8.68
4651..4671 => 9.09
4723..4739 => 9.2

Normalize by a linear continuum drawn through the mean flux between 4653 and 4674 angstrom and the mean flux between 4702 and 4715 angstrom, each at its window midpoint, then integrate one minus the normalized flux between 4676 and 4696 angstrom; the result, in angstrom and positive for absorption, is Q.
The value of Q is -0.35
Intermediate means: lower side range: 9.22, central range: 9.11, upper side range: 8.68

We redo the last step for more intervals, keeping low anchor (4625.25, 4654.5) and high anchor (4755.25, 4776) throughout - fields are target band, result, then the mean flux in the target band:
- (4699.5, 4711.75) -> 0.3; 8.76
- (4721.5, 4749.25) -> -0.6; 9.12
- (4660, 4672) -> -0.1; 9.07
